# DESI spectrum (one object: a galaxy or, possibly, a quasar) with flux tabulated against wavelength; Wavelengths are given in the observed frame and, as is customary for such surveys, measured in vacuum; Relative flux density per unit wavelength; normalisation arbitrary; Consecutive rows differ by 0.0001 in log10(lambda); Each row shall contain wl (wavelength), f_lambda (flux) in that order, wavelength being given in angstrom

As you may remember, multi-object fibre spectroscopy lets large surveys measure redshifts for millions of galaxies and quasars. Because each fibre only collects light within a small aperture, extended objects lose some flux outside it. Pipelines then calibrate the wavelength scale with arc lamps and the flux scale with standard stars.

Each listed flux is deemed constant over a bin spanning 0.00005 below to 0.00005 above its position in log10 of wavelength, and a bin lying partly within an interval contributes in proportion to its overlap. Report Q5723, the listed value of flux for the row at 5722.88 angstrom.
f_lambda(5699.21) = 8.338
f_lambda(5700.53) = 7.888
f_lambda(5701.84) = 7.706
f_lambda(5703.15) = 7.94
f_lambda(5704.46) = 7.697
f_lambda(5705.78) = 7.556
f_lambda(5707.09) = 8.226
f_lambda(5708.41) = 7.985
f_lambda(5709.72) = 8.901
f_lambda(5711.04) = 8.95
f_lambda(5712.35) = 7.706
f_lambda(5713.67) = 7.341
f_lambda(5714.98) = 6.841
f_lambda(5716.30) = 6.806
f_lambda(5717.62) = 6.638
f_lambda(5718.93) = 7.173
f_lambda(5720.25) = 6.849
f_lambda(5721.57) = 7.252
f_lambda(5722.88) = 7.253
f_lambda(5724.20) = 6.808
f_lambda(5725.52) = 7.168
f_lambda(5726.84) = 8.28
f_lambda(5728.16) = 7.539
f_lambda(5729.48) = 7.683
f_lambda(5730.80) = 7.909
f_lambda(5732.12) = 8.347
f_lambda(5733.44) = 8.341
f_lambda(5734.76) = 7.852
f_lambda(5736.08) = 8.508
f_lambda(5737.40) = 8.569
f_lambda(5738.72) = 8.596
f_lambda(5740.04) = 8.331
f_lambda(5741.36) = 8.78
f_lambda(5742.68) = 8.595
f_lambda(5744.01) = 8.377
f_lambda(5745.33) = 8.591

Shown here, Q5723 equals 7.253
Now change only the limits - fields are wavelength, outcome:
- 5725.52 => 7.168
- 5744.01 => 8.377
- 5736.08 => 8.508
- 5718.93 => 7.173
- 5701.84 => 7.706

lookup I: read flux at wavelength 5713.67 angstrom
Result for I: 7.341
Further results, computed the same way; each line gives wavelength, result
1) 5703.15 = 7.94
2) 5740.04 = 8.331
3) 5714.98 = 6.841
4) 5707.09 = 8.226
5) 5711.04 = 8.95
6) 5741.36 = 8.78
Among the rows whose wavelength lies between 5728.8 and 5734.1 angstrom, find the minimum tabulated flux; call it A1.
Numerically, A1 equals 7.683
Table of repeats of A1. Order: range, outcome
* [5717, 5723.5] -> 6.638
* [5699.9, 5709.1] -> 7.556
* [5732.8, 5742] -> 7.852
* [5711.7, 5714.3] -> 7.341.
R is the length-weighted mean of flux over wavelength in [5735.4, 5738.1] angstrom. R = 8.54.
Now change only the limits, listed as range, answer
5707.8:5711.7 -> 8.63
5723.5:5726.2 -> 6.99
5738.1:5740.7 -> 8.47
